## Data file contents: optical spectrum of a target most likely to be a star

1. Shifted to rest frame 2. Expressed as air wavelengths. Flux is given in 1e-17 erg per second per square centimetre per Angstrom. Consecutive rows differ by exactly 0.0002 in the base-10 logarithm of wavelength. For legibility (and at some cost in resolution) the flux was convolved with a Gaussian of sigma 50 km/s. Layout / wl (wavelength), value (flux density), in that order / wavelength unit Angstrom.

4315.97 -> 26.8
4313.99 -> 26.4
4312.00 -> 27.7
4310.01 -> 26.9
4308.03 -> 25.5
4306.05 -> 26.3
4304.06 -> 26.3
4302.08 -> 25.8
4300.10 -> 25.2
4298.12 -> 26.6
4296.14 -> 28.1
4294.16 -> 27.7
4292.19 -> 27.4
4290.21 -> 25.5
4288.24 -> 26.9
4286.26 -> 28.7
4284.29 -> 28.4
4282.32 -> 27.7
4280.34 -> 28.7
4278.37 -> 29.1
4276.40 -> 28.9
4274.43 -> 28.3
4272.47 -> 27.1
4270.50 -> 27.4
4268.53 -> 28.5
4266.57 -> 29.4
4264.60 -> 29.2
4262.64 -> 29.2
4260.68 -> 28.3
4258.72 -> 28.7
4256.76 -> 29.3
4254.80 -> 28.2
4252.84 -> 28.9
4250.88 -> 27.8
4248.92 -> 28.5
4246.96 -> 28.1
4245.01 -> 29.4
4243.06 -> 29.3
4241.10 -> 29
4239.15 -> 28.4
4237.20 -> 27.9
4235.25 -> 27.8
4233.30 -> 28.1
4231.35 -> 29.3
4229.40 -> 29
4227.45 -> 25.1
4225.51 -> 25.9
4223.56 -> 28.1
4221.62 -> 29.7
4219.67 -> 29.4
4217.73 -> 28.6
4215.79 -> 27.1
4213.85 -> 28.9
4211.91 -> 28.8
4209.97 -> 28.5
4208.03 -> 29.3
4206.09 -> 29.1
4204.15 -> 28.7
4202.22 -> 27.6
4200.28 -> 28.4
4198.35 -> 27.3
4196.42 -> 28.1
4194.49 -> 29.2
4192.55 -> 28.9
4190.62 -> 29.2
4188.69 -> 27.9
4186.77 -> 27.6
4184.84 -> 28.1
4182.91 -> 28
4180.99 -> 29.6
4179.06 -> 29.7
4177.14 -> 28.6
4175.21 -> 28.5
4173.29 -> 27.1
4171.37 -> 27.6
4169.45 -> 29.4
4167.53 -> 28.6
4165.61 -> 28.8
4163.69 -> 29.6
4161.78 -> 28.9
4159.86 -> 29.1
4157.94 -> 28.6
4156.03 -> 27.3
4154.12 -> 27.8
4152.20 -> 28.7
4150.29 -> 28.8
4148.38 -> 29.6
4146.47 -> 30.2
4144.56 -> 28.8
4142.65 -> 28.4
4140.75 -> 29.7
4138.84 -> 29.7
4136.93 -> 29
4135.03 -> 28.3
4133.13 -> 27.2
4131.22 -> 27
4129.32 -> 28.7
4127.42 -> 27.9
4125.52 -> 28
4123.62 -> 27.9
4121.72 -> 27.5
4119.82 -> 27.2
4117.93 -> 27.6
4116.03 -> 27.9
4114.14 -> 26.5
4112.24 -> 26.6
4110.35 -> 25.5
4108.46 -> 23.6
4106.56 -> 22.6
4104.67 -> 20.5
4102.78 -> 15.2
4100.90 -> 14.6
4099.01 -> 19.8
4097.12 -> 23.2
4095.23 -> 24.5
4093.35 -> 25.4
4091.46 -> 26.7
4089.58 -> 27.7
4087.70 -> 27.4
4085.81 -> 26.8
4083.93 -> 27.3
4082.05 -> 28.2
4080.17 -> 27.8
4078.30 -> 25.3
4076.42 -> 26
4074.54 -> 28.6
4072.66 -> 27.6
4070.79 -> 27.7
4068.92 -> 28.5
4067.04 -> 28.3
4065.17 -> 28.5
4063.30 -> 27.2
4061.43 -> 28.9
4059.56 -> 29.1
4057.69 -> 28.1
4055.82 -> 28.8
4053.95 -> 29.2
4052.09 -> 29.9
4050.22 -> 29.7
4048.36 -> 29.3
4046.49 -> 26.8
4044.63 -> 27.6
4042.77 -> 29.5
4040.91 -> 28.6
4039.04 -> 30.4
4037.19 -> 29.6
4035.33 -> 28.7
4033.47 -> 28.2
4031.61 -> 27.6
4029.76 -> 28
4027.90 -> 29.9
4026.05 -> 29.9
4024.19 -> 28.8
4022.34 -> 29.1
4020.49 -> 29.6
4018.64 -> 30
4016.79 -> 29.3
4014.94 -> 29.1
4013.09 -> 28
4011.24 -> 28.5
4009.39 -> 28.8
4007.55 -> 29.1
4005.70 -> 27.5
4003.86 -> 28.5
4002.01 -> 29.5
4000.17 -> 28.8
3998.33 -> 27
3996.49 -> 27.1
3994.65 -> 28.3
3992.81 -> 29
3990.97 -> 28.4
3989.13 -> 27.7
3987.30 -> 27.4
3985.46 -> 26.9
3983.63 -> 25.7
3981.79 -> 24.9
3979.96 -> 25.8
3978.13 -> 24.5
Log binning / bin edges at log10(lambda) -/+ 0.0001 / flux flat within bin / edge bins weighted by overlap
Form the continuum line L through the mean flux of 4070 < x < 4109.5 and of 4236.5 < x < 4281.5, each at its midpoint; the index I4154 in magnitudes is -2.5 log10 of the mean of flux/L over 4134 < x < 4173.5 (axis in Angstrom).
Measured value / -0.11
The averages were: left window 24.6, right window 28.6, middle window 28.8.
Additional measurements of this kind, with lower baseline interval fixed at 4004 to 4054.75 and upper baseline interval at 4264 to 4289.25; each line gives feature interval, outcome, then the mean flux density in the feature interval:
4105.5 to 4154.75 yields 0.037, 27.7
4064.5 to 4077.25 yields 0.035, 27.9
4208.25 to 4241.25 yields 0.008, 28.2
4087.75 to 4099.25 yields 0.149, 25.1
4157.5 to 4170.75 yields -0.015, 29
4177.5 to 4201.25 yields 0.001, 28.5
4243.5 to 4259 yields -0.010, 28.6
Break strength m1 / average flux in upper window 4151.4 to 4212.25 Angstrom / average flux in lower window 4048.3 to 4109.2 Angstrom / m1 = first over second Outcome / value 1.09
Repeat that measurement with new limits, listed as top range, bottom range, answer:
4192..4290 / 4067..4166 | 1.06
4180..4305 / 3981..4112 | 1.03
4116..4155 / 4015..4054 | 0.98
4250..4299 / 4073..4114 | 1.15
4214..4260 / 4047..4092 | 1.01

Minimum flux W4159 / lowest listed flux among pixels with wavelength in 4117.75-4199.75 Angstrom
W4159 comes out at 27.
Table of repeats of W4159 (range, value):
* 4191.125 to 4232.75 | 25.1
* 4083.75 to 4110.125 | 14.6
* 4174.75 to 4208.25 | 27.3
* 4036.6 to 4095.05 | 25.3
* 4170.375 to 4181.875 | 27.1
